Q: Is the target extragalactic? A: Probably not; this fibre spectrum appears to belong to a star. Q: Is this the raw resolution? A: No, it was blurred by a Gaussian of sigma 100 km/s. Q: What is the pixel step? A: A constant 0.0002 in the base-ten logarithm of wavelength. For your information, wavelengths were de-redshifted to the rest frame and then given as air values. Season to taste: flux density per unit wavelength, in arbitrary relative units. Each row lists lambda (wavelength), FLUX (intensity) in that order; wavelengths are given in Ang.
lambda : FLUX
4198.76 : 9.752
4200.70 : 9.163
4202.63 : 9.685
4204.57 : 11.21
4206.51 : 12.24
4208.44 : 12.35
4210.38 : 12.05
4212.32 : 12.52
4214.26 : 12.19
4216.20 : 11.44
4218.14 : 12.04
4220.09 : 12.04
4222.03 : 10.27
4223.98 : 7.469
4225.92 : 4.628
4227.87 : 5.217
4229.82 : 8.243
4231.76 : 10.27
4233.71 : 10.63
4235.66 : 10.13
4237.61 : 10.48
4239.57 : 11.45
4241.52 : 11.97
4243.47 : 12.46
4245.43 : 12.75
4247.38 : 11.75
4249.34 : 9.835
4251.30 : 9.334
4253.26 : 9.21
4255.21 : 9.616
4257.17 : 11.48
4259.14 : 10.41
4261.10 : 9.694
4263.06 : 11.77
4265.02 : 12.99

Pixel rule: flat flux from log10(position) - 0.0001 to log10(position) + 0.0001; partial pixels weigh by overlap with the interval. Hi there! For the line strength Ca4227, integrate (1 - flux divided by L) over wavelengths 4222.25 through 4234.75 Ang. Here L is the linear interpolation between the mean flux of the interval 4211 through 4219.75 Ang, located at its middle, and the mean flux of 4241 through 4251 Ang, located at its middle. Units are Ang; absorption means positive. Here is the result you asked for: 4.1 Ang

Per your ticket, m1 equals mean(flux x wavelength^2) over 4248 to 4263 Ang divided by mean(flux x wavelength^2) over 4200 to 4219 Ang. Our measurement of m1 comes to 0.90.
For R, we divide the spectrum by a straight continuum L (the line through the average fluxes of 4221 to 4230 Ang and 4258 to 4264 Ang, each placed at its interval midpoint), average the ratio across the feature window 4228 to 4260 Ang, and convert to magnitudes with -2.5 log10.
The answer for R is -0.18 mag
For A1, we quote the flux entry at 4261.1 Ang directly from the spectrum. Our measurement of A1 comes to 9.694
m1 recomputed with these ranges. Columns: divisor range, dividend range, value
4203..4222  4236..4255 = 0.94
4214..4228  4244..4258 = 1.13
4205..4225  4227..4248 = 0.93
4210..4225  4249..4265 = 0.94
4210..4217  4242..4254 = 0.92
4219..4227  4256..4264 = 1.28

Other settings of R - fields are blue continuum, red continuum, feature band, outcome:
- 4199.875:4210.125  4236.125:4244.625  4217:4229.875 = 0.292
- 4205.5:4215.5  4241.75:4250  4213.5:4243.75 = 0.200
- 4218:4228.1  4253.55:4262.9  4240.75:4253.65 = -0.139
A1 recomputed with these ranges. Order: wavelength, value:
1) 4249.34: 9.835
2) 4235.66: 10.13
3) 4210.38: 12.05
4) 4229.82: 8.243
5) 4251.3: 9.334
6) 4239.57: 11.45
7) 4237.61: 10.48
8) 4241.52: 11.97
